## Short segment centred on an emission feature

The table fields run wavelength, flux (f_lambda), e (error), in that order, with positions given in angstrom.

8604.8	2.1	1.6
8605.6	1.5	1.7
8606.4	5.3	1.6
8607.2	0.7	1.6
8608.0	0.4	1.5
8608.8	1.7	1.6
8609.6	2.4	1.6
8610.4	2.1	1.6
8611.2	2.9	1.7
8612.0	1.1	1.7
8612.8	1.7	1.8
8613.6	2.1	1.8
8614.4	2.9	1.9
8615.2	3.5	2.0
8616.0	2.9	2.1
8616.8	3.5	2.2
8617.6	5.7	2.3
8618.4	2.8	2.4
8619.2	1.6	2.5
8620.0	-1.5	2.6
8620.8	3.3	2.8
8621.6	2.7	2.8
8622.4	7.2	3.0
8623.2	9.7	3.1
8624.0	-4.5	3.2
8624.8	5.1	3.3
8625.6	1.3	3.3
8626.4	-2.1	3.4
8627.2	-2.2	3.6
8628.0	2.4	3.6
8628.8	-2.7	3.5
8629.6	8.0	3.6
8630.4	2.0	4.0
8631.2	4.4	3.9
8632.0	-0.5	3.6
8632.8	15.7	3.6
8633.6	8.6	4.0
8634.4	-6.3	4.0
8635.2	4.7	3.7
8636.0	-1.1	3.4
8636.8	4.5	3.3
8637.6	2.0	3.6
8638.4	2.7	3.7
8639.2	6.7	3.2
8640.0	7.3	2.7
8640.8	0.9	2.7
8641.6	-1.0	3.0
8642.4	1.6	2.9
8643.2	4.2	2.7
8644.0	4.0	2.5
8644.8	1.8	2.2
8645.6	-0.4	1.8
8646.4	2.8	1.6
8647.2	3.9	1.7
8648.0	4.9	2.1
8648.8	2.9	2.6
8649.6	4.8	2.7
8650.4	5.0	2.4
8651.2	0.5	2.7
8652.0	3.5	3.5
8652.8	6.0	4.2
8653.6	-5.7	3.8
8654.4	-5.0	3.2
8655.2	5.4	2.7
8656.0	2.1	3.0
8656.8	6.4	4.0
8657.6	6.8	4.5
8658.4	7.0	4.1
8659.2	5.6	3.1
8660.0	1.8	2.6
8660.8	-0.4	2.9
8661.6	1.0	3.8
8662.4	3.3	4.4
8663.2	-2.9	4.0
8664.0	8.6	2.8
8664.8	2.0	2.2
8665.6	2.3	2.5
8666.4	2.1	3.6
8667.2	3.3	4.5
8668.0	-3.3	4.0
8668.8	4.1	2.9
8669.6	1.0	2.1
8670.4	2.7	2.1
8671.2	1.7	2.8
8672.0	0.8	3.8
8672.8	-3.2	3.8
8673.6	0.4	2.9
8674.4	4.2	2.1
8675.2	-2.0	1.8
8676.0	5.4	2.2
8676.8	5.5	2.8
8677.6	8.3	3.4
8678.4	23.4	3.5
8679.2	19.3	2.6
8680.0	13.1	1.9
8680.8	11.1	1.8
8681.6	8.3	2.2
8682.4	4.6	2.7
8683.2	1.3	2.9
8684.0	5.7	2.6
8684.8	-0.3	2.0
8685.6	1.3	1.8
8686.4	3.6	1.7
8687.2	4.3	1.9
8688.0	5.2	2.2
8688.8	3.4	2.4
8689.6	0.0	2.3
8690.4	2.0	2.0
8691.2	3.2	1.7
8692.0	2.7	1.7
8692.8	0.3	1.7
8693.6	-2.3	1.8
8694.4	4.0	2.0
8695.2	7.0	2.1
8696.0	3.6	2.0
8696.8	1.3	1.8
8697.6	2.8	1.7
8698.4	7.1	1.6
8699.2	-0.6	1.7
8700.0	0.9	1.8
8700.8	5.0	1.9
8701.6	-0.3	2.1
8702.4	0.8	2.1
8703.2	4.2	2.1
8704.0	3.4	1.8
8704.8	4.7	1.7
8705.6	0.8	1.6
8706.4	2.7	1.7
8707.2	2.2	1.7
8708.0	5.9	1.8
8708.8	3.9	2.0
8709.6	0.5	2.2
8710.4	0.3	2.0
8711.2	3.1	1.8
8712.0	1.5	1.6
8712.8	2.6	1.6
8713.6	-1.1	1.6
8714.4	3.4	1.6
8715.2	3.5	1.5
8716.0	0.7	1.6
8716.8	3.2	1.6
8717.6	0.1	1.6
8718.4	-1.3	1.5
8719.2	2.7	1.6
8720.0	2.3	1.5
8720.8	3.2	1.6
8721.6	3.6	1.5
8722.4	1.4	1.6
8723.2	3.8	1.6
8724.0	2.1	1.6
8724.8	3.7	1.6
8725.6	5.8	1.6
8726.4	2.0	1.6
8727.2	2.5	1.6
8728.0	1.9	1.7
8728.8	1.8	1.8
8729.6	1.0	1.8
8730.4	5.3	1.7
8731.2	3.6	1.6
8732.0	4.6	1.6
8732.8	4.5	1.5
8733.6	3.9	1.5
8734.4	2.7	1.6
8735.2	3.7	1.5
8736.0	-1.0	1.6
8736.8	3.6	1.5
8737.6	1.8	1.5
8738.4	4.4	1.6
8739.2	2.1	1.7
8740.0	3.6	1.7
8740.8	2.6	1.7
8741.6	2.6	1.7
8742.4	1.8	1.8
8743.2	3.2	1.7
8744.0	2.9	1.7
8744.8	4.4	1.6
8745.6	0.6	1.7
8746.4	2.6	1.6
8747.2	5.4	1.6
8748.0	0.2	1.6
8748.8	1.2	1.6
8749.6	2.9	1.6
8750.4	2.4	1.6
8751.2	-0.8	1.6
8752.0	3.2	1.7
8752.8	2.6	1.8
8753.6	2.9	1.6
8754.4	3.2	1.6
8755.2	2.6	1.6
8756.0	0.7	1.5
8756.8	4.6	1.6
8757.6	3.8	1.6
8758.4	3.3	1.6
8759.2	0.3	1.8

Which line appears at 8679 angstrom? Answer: Hbeta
